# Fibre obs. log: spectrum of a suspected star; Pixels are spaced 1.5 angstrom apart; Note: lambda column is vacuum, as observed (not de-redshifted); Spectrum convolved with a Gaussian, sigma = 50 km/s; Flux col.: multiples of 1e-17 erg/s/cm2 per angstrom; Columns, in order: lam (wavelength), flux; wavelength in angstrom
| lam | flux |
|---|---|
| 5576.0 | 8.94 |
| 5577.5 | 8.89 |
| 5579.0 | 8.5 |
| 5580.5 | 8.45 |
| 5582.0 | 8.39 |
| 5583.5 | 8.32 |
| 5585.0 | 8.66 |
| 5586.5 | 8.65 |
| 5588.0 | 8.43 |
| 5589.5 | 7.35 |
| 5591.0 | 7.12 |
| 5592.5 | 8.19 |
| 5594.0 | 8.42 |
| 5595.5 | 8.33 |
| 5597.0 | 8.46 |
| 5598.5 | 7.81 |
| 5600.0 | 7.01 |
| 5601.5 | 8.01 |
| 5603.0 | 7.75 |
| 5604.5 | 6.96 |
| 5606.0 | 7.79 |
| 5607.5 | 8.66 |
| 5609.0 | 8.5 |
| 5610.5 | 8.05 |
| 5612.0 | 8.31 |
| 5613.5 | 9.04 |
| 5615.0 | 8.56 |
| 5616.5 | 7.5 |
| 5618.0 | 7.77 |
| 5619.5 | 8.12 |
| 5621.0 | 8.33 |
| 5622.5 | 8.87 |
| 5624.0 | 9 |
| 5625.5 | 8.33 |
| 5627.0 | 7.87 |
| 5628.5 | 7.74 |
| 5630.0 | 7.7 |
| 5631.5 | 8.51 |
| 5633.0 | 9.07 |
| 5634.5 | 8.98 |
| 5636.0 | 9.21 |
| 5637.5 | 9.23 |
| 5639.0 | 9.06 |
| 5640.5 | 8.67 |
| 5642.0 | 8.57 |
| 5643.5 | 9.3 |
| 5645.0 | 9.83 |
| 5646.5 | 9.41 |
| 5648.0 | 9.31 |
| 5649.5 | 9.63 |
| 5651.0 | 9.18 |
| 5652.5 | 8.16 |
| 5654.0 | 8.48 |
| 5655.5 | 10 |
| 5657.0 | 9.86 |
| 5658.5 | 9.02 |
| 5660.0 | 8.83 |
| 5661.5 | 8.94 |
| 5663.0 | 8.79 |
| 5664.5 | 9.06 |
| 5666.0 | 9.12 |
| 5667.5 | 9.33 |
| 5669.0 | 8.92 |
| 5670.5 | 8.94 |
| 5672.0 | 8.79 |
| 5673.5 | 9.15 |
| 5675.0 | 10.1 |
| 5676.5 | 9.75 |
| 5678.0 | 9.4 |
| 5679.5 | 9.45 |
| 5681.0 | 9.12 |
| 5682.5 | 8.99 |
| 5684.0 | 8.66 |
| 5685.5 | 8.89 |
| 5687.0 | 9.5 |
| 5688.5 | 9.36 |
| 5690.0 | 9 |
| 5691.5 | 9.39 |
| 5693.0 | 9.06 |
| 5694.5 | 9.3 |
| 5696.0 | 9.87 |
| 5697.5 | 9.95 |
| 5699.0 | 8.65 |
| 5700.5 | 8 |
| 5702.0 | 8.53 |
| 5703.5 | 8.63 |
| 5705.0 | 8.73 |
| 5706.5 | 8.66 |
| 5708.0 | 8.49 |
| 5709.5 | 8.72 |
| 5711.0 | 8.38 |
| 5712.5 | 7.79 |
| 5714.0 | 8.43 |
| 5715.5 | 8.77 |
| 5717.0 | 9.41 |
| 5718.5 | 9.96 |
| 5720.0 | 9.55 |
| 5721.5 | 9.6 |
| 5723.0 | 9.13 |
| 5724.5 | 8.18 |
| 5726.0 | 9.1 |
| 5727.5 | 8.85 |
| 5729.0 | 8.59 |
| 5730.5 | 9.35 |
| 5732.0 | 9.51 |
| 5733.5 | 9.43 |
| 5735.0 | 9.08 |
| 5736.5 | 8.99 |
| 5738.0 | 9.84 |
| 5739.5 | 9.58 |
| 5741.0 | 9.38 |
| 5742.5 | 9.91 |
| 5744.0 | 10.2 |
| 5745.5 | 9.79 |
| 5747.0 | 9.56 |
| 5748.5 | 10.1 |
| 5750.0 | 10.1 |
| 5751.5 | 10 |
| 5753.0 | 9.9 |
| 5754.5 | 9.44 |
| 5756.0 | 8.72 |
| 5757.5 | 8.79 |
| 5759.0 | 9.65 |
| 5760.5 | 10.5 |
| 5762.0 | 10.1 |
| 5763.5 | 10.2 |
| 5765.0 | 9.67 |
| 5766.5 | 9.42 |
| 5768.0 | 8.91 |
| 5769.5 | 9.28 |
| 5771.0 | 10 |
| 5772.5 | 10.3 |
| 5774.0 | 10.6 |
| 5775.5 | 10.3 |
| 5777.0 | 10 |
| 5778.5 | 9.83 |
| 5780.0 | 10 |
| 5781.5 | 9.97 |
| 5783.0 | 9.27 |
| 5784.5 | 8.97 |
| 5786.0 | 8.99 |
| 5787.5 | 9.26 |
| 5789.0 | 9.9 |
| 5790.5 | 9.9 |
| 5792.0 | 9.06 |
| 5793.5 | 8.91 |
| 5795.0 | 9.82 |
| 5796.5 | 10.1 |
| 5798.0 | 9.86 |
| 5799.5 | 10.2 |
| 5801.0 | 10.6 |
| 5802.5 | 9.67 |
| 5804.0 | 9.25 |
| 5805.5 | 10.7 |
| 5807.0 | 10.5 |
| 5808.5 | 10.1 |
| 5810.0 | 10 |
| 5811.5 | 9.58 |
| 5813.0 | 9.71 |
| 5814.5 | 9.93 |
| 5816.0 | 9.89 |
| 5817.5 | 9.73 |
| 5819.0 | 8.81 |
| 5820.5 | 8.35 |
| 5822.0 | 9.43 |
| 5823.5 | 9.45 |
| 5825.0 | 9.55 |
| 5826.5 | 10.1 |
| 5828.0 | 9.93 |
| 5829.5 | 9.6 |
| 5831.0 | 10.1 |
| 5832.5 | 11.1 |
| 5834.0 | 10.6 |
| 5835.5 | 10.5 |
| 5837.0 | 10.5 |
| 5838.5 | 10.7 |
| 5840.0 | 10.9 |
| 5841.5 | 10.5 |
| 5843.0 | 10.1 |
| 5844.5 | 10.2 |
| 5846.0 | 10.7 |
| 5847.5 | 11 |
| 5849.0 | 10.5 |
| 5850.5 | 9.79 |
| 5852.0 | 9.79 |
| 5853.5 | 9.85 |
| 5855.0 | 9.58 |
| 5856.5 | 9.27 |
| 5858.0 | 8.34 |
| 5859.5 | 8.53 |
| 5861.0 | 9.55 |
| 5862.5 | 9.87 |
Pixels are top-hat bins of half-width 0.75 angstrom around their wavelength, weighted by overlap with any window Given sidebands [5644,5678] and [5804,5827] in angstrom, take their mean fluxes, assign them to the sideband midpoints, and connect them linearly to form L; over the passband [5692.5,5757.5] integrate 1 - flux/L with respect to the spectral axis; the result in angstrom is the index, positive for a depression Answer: 1.59 angstrom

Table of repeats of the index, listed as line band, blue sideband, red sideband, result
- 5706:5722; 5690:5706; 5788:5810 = 0.5 angstrom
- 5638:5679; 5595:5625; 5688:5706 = -2.5 angstrom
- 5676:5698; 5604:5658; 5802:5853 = -0.6 angstrom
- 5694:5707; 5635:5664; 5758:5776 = 0.7 angstrom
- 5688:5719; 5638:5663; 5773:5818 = 1.6 angstrom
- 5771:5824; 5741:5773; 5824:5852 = 1.5 angstrom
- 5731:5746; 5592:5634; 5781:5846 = -0.5 angstrom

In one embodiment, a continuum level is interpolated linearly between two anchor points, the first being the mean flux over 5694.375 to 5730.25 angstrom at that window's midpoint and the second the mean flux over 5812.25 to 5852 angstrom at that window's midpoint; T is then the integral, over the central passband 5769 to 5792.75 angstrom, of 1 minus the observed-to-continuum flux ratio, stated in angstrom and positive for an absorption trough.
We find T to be -0.4 angstrom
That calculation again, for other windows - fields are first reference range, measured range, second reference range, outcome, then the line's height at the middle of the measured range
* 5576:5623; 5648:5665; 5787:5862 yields -1.0 angstrom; 8.61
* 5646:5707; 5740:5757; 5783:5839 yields -0.4 angstrom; 9.49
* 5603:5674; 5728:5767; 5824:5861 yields -0.7 angstrom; 9.44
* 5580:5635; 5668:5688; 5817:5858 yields -1.1 angstrom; 8.74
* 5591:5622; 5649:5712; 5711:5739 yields -2.7 angstrom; 8.69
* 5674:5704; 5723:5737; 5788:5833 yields 0.6 angstrom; 9.39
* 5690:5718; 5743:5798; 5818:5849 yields -1.3 angstrom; 9.49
